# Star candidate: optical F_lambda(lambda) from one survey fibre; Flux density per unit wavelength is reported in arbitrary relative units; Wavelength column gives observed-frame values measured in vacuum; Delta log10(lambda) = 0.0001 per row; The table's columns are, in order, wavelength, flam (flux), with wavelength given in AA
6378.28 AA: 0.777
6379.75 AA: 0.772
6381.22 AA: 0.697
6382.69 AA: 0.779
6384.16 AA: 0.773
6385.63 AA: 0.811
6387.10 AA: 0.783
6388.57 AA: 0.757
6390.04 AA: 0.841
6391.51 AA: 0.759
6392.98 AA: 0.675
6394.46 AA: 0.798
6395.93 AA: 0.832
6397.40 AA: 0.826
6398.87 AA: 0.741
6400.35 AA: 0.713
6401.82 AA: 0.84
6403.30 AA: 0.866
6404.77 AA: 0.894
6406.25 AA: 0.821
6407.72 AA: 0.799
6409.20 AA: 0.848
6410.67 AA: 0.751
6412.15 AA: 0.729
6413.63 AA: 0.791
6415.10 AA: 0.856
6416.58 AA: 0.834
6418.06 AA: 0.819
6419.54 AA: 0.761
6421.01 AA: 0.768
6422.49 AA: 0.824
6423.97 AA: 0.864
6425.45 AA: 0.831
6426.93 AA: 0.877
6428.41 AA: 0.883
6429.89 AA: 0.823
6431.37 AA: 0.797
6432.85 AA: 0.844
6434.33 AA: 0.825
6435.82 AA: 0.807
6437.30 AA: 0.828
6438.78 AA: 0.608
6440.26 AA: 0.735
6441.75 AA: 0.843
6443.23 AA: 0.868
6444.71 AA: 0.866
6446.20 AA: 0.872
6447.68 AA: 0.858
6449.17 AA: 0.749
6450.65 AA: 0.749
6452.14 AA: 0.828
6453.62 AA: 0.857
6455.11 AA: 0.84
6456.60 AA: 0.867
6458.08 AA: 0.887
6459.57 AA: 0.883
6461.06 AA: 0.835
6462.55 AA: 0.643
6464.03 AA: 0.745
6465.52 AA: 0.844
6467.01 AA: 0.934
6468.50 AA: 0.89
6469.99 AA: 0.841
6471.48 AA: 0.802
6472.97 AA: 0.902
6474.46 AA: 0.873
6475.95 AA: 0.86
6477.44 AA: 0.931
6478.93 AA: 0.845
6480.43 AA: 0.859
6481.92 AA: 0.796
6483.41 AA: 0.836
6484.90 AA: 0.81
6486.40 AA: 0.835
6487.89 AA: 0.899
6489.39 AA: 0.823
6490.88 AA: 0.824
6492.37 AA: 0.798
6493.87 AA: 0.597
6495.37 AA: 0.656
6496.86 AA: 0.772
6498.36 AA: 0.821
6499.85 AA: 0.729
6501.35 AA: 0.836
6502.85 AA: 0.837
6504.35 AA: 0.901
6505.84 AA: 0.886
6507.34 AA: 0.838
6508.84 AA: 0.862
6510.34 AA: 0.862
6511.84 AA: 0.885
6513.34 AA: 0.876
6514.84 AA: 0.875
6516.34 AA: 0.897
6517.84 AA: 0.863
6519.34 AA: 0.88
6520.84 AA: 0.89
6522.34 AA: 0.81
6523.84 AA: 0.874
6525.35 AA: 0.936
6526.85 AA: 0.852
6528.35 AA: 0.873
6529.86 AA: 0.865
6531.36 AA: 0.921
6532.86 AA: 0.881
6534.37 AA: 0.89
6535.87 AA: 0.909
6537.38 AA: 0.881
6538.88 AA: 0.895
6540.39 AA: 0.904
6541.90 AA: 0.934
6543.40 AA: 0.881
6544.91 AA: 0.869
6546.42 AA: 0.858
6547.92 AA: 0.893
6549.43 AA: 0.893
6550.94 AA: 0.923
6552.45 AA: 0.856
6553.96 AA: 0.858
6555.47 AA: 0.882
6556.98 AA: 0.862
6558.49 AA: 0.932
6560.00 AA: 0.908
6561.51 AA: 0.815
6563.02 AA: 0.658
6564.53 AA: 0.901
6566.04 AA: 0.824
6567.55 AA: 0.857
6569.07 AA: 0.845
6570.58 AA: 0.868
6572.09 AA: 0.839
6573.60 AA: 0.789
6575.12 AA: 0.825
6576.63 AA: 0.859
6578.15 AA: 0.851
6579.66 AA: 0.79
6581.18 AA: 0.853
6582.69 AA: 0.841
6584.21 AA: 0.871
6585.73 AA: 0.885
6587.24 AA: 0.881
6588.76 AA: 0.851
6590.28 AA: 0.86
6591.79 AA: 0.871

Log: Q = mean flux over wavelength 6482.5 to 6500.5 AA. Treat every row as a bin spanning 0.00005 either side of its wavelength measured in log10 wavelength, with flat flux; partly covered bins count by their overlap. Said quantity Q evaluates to 0.784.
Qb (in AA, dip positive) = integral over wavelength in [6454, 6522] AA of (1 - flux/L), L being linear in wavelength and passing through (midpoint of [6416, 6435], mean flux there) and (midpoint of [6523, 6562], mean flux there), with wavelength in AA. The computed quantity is 1.7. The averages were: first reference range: 0.827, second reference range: 0.887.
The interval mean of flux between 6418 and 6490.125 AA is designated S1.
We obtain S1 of 0.83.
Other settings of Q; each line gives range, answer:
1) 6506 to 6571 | 0.873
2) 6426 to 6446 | 0.817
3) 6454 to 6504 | 0.823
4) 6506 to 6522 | 0.872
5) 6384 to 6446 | 0.806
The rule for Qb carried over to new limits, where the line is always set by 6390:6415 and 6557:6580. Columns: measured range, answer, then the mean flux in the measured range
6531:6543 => -1.0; 0.901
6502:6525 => -1.3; 0.87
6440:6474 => -1.0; 0.834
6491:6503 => 1.0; 0.755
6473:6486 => -0.6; 0.853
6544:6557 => -0.7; 0.878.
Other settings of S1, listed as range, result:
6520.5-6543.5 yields 0.887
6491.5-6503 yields 0.752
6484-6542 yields 0.85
